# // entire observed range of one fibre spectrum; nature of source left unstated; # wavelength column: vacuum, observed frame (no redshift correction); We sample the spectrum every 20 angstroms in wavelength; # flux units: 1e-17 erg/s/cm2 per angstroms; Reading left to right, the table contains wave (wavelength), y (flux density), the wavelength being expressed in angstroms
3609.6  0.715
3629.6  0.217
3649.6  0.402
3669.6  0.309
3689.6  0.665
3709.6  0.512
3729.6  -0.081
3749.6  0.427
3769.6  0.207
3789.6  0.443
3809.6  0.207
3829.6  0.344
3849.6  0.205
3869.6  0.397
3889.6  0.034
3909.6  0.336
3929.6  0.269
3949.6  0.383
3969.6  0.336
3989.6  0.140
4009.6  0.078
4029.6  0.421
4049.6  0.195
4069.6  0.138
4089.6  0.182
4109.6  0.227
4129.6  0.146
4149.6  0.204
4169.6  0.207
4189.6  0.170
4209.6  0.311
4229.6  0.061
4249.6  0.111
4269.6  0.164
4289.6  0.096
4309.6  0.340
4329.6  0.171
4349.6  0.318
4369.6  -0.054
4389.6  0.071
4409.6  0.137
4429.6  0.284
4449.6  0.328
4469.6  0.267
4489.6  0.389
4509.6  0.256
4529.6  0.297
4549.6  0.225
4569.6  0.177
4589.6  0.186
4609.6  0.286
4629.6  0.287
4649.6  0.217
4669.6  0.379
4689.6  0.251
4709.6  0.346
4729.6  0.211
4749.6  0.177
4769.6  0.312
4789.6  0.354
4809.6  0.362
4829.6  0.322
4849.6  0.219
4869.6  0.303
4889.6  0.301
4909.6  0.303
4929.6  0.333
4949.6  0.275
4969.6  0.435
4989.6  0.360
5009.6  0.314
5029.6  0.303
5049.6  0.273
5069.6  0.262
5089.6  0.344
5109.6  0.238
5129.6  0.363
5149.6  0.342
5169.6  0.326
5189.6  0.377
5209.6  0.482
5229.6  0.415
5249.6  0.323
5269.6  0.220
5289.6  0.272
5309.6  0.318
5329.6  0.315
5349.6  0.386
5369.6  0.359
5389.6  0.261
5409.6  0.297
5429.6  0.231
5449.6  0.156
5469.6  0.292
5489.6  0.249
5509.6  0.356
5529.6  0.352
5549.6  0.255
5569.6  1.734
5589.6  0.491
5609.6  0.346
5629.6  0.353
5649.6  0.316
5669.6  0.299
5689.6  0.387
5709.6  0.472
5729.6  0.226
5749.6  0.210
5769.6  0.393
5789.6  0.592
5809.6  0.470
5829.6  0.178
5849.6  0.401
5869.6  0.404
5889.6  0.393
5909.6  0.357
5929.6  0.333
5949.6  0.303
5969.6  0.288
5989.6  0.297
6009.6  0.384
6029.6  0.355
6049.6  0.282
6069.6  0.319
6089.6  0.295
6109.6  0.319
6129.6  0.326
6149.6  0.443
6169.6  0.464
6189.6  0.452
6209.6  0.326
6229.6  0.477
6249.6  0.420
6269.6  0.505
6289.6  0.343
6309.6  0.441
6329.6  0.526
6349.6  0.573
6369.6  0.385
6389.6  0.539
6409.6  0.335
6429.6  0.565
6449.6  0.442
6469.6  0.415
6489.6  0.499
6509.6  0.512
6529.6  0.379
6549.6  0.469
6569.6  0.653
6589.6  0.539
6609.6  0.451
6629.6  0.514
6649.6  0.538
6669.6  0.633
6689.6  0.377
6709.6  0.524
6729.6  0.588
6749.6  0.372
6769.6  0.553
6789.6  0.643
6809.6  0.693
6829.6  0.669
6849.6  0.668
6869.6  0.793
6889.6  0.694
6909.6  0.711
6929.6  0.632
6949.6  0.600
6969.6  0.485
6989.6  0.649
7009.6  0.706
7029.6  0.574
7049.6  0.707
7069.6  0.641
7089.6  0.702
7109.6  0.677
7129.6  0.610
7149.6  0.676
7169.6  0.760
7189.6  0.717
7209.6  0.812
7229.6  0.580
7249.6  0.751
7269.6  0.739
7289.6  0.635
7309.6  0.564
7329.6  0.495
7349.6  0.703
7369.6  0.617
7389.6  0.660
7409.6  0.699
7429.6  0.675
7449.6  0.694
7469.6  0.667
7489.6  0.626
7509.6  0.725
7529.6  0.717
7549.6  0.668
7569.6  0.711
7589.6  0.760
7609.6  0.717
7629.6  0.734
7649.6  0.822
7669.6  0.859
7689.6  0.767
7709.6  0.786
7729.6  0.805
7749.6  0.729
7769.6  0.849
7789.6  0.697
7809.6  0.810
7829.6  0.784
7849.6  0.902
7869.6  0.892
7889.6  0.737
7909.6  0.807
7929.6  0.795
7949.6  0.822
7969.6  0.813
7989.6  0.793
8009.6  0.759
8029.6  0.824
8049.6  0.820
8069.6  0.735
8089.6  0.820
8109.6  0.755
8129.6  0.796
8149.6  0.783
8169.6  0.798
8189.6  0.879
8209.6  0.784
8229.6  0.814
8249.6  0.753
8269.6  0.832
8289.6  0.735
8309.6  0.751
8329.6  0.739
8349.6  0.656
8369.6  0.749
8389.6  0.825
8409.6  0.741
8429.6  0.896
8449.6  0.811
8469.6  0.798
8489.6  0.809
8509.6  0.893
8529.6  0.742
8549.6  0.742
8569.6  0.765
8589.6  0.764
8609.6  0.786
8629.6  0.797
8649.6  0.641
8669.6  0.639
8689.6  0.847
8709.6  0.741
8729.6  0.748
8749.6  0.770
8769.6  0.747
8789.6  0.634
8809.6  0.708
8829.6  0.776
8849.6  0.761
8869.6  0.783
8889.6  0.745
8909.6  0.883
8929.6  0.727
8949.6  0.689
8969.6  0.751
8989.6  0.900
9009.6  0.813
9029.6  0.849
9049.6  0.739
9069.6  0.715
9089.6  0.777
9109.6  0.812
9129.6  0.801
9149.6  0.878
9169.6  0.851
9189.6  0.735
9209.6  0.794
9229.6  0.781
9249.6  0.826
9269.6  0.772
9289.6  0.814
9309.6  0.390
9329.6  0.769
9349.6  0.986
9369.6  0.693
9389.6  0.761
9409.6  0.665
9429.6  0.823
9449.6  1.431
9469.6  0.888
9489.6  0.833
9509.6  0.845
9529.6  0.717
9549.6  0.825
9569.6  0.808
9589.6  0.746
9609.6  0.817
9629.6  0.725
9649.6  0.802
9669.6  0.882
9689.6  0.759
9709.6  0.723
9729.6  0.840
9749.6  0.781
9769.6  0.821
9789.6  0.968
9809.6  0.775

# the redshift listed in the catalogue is 0.701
